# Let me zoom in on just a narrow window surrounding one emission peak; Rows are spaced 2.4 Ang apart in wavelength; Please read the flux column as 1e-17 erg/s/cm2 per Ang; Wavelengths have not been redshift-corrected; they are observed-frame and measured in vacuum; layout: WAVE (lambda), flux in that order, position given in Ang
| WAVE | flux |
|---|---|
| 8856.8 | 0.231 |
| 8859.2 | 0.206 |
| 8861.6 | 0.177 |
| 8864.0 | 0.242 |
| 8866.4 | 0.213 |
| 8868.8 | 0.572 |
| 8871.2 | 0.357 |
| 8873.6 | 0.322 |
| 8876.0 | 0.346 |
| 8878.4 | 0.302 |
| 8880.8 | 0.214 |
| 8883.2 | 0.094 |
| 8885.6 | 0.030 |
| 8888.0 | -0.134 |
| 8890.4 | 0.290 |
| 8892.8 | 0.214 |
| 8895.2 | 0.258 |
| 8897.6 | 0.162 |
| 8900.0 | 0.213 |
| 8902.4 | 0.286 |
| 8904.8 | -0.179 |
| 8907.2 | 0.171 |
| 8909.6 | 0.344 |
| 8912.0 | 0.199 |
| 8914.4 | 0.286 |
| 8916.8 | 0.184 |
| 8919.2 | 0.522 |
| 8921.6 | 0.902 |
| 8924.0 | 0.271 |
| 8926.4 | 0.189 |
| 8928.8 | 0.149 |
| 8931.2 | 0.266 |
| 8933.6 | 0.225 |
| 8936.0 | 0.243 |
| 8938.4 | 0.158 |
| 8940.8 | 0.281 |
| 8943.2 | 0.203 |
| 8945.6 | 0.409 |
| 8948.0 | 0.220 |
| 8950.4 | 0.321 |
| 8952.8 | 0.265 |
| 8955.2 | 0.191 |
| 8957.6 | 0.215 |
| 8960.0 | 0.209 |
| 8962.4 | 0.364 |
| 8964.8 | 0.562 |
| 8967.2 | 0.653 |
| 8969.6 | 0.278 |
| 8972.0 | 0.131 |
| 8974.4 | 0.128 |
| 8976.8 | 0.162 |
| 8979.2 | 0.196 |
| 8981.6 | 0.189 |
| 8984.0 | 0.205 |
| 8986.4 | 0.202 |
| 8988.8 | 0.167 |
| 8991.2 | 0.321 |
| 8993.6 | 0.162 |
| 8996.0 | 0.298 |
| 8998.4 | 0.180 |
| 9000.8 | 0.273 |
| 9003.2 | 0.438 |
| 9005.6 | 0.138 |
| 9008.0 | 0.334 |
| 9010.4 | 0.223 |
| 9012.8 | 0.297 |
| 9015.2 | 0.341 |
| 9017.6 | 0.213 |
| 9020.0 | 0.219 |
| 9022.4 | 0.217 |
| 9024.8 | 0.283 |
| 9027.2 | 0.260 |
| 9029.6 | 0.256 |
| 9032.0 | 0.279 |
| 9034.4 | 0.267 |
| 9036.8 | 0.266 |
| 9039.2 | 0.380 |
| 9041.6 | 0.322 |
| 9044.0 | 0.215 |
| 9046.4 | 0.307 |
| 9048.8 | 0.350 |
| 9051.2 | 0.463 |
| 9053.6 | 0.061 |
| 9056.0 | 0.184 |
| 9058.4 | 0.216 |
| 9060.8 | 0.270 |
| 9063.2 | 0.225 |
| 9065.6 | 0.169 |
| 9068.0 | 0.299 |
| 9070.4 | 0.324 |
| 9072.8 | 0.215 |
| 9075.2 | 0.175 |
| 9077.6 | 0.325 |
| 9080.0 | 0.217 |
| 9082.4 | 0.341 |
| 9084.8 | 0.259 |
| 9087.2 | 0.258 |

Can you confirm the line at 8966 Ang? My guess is H-gamma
